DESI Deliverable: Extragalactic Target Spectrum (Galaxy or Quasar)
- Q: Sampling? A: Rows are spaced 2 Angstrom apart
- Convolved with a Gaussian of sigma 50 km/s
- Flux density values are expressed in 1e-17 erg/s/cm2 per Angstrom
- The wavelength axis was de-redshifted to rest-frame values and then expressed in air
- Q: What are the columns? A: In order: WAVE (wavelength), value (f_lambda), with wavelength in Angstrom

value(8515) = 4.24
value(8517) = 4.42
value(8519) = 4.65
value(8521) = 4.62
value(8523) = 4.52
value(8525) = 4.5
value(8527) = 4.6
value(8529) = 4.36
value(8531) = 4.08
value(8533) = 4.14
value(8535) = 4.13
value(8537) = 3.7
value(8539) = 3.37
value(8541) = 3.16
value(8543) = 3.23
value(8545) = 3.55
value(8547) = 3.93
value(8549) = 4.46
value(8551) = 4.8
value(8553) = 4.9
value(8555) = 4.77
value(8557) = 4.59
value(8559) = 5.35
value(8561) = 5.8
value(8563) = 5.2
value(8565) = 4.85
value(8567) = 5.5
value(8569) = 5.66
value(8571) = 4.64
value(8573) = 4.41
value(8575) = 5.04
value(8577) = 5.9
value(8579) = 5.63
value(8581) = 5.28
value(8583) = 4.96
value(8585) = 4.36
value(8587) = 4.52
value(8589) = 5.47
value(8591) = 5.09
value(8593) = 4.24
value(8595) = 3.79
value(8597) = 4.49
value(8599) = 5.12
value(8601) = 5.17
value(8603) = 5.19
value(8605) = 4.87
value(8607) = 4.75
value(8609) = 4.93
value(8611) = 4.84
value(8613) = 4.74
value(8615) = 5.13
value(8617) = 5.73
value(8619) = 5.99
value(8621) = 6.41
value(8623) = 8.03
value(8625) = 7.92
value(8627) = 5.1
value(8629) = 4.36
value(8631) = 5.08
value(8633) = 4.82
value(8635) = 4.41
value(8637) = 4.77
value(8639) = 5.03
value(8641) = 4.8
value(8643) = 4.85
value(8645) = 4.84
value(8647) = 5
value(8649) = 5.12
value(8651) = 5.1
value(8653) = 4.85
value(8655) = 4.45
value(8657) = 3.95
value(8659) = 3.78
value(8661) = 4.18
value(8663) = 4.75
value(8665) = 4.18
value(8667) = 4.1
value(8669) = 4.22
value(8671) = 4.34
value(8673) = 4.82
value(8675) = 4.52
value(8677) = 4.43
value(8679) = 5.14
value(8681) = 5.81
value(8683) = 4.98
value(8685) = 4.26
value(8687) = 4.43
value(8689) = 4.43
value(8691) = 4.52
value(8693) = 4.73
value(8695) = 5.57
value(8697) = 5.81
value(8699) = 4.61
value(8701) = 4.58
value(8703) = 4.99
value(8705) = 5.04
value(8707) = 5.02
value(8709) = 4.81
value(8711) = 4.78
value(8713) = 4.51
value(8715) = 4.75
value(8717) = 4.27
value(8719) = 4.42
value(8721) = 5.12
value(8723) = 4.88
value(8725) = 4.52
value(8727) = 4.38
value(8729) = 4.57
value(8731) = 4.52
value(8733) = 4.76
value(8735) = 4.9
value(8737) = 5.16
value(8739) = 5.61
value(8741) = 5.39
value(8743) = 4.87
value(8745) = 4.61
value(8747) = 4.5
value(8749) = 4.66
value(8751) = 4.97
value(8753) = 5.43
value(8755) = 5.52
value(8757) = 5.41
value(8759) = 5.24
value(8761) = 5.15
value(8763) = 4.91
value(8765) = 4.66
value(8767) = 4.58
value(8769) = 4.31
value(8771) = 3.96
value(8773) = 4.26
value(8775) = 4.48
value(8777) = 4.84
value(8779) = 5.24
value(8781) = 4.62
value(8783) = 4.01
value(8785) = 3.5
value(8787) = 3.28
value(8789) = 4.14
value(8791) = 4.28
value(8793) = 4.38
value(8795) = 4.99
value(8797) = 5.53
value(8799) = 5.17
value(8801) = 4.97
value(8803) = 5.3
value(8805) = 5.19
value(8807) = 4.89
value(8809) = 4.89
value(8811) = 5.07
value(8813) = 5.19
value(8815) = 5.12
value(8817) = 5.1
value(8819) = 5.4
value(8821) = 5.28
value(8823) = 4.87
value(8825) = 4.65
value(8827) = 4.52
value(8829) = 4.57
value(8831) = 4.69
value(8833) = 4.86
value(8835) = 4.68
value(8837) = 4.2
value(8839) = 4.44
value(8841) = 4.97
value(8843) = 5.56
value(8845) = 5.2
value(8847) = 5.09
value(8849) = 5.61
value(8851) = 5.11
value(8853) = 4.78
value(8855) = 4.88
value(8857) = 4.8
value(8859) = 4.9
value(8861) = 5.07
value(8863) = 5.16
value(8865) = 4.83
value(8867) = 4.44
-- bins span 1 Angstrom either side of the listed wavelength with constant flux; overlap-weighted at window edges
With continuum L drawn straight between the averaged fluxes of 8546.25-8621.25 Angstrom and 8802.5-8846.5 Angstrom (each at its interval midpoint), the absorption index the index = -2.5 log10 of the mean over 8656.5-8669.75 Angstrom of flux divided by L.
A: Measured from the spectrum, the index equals 0.192 mag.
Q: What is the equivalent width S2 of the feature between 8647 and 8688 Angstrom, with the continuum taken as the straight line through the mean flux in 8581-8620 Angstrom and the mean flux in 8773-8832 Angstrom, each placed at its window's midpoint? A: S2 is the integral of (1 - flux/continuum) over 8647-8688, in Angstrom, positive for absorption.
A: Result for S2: 2.4 Angstrom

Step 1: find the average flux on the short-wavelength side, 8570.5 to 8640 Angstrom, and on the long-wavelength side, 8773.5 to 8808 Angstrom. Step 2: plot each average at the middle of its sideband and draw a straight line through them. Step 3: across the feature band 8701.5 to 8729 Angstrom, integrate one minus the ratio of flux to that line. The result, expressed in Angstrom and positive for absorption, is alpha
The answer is 0.7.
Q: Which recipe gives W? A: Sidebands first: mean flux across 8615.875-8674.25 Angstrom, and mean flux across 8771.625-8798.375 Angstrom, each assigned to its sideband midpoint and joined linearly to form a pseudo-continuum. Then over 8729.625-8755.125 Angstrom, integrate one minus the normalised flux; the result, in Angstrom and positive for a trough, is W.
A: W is -2.02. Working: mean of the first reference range 5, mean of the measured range 4.97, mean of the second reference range 4.43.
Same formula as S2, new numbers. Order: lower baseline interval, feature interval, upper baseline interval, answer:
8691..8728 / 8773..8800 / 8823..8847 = 1.7 Angstrom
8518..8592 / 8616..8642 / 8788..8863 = -4.7 Angstrom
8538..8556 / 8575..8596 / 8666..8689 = -3.7 Angstrom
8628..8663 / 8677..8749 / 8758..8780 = -2.2 Angstrom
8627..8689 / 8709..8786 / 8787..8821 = 1.3 Angstrom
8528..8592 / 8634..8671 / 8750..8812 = 1.0 Angstrom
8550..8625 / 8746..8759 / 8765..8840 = -0.8 Angstrom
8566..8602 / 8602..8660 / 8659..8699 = -3.8 Angstrom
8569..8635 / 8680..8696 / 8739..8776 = 0.5 Angstrom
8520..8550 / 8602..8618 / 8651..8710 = -2.4 Angstrom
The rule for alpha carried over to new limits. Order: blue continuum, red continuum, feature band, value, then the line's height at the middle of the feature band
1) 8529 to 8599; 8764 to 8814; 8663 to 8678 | 0.7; 4.62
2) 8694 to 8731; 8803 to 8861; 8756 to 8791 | 2.7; 4.88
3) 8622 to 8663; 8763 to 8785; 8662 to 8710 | 0.8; 4.83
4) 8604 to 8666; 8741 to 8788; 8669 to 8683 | 0.4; 4.93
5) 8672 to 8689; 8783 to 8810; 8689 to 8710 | -0.8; 4.75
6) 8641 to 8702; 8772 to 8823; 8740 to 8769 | -1.4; 4.74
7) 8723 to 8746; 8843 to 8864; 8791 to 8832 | 0.2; 5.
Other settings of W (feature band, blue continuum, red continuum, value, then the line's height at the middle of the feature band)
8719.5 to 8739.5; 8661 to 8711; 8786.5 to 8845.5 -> -0.1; 4.78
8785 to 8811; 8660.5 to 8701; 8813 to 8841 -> 0.4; 4.79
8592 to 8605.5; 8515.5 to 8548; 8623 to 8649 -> 0.3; 4.79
